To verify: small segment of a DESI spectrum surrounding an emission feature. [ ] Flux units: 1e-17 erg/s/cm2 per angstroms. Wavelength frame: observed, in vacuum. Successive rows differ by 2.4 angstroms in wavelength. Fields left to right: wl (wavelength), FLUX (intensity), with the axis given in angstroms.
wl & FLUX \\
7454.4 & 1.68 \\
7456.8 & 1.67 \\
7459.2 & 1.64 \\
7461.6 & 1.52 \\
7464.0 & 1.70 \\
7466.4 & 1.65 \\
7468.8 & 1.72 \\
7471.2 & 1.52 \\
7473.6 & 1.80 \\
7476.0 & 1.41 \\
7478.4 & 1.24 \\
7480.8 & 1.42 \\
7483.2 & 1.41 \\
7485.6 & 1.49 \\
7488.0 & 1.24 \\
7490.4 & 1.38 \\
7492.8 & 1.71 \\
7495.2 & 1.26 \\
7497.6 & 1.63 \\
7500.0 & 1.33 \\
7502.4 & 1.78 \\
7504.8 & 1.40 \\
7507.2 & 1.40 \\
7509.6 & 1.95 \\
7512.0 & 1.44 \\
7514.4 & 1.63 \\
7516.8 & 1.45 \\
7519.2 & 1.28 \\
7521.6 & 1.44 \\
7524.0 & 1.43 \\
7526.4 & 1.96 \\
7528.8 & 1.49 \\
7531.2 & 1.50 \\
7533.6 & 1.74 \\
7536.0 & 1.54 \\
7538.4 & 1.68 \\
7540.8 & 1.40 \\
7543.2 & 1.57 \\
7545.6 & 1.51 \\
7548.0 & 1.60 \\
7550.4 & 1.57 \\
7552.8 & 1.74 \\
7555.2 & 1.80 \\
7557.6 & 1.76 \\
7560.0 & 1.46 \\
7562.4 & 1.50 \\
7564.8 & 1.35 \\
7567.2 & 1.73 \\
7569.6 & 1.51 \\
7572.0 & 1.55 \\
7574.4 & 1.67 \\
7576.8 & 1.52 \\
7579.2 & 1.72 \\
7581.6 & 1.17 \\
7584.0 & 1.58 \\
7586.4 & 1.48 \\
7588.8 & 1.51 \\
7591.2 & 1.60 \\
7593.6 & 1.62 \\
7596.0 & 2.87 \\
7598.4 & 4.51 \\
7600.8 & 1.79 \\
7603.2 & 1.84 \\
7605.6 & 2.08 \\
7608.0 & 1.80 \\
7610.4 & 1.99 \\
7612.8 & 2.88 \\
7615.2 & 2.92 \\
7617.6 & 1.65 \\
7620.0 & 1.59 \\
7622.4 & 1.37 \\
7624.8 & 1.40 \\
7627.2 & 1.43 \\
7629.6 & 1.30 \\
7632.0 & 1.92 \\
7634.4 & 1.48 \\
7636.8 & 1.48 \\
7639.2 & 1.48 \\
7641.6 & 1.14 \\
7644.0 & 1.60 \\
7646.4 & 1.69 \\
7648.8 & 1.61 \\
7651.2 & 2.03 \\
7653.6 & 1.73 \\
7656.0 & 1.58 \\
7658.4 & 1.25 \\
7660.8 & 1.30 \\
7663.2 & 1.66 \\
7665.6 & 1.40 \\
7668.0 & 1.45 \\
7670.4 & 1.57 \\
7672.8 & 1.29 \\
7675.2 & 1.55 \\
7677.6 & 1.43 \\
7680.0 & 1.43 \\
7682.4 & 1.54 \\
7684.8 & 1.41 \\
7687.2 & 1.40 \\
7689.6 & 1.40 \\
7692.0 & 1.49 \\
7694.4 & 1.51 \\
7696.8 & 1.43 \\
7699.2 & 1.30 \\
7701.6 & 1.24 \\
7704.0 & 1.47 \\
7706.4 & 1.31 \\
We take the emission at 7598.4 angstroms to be [S II]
